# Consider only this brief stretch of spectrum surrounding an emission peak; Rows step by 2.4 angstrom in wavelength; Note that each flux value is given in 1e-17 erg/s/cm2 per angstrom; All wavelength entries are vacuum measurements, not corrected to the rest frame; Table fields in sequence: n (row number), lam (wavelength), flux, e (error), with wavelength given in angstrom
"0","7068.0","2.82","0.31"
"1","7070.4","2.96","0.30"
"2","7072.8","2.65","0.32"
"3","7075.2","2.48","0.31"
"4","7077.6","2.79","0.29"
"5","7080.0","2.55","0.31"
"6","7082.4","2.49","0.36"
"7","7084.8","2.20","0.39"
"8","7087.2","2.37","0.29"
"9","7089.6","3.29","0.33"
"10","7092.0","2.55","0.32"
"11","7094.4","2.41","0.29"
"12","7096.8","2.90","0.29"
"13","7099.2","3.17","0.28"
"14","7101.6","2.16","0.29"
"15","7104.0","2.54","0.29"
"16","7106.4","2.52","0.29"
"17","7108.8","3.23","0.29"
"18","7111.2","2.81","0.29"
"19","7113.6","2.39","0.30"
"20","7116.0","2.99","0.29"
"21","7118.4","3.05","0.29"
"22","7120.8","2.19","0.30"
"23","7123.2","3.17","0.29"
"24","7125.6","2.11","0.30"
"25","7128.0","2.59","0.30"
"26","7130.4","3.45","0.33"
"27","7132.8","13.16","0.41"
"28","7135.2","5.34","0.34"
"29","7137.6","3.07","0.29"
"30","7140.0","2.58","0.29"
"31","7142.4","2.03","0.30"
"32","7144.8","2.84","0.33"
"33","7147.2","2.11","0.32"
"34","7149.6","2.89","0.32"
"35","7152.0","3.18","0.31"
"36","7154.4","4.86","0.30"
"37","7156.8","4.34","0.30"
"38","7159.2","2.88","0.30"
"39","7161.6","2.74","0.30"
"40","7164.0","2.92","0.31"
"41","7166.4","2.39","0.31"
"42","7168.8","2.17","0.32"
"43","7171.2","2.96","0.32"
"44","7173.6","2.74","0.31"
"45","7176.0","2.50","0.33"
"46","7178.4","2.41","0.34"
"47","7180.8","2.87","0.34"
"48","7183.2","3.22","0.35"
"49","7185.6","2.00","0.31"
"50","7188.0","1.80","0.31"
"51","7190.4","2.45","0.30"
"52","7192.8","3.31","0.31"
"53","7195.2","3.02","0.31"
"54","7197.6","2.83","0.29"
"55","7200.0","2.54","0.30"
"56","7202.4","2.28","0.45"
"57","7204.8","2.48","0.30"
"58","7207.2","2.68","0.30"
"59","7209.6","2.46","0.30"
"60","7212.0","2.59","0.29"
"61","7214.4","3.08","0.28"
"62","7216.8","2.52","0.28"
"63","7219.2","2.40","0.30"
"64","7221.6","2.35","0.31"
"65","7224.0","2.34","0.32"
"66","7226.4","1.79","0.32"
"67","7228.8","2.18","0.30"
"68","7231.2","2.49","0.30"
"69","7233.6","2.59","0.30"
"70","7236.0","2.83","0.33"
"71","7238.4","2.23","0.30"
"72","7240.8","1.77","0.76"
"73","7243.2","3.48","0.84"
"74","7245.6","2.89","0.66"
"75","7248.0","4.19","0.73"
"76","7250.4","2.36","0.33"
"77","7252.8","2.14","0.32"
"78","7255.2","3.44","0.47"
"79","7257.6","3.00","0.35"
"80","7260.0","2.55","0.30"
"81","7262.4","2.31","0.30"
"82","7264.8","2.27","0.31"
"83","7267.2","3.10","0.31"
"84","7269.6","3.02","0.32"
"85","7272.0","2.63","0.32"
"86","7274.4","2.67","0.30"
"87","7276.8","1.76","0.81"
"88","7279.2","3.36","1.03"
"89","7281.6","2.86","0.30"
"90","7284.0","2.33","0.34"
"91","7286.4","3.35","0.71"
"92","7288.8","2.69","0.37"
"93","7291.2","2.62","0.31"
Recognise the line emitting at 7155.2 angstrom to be [N II] 6583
